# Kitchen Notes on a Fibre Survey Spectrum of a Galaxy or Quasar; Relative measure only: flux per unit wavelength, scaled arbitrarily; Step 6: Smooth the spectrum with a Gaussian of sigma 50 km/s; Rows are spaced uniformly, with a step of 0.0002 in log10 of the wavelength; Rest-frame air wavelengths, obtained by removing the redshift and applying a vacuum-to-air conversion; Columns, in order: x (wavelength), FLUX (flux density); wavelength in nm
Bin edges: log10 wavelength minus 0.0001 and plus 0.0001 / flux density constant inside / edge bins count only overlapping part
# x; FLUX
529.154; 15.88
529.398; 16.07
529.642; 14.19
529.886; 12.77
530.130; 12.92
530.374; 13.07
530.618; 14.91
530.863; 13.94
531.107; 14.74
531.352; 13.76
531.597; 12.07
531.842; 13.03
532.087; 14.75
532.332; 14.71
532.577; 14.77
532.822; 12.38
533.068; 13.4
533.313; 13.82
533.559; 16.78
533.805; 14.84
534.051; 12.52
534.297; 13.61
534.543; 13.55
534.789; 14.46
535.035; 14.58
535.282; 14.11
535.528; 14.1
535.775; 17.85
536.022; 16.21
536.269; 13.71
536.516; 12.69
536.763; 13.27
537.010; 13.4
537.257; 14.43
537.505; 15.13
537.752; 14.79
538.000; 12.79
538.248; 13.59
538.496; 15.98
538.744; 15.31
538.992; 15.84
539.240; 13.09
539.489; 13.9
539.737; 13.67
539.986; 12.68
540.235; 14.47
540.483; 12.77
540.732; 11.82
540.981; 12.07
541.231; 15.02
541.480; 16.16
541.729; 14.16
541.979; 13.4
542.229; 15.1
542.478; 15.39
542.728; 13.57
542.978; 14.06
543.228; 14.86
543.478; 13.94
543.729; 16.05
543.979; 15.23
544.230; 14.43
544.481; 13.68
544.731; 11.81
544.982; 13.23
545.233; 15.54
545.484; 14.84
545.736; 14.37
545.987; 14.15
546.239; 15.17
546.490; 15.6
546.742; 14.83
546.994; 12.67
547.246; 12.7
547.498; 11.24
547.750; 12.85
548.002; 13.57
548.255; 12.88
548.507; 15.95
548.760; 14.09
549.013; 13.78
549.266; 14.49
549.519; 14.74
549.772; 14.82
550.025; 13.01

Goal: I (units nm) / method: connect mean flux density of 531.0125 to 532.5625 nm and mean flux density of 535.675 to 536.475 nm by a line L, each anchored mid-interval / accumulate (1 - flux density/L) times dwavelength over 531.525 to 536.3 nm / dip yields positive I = 0.13 nm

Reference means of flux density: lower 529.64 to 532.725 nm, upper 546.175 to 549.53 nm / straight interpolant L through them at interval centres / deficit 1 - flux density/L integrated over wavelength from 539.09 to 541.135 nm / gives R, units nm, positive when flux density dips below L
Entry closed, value 0.10 nm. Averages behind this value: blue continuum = 13.8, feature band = 13.1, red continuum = 13.8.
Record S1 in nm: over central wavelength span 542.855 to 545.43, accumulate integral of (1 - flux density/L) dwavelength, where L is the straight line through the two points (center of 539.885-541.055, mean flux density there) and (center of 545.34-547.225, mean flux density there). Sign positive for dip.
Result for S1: -0.09 nm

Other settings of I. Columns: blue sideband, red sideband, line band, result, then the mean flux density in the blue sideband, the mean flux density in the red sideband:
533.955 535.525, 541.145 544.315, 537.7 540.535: 0.05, 13.9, 14.7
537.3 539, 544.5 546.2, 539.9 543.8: 0.07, 14.7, 14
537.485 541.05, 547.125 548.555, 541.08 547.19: -0.47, 13.9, 13.1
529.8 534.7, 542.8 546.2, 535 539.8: -0.13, 13.8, 14.3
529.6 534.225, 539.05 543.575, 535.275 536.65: -0.09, 13.9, 13.9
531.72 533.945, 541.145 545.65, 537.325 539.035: -0.04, 14.3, 14.5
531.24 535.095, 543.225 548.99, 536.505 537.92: 0.00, 13.9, 14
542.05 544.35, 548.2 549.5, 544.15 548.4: 0.23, 14.7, 14.4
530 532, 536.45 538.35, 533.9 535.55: -0.02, 13.6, 13.8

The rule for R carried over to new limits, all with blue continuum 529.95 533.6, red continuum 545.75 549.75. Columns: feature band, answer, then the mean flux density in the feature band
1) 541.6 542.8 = -0.039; 14.4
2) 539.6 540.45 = 0.023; 13.5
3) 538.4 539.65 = -0.078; 14.8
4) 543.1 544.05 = -0.074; 15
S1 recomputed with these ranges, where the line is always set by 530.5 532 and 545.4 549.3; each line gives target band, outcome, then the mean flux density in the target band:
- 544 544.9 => 0.02 nm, 13.5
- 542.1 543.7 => -0.08 nm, 14.6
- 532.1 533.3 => -0.01 nm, 13.9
